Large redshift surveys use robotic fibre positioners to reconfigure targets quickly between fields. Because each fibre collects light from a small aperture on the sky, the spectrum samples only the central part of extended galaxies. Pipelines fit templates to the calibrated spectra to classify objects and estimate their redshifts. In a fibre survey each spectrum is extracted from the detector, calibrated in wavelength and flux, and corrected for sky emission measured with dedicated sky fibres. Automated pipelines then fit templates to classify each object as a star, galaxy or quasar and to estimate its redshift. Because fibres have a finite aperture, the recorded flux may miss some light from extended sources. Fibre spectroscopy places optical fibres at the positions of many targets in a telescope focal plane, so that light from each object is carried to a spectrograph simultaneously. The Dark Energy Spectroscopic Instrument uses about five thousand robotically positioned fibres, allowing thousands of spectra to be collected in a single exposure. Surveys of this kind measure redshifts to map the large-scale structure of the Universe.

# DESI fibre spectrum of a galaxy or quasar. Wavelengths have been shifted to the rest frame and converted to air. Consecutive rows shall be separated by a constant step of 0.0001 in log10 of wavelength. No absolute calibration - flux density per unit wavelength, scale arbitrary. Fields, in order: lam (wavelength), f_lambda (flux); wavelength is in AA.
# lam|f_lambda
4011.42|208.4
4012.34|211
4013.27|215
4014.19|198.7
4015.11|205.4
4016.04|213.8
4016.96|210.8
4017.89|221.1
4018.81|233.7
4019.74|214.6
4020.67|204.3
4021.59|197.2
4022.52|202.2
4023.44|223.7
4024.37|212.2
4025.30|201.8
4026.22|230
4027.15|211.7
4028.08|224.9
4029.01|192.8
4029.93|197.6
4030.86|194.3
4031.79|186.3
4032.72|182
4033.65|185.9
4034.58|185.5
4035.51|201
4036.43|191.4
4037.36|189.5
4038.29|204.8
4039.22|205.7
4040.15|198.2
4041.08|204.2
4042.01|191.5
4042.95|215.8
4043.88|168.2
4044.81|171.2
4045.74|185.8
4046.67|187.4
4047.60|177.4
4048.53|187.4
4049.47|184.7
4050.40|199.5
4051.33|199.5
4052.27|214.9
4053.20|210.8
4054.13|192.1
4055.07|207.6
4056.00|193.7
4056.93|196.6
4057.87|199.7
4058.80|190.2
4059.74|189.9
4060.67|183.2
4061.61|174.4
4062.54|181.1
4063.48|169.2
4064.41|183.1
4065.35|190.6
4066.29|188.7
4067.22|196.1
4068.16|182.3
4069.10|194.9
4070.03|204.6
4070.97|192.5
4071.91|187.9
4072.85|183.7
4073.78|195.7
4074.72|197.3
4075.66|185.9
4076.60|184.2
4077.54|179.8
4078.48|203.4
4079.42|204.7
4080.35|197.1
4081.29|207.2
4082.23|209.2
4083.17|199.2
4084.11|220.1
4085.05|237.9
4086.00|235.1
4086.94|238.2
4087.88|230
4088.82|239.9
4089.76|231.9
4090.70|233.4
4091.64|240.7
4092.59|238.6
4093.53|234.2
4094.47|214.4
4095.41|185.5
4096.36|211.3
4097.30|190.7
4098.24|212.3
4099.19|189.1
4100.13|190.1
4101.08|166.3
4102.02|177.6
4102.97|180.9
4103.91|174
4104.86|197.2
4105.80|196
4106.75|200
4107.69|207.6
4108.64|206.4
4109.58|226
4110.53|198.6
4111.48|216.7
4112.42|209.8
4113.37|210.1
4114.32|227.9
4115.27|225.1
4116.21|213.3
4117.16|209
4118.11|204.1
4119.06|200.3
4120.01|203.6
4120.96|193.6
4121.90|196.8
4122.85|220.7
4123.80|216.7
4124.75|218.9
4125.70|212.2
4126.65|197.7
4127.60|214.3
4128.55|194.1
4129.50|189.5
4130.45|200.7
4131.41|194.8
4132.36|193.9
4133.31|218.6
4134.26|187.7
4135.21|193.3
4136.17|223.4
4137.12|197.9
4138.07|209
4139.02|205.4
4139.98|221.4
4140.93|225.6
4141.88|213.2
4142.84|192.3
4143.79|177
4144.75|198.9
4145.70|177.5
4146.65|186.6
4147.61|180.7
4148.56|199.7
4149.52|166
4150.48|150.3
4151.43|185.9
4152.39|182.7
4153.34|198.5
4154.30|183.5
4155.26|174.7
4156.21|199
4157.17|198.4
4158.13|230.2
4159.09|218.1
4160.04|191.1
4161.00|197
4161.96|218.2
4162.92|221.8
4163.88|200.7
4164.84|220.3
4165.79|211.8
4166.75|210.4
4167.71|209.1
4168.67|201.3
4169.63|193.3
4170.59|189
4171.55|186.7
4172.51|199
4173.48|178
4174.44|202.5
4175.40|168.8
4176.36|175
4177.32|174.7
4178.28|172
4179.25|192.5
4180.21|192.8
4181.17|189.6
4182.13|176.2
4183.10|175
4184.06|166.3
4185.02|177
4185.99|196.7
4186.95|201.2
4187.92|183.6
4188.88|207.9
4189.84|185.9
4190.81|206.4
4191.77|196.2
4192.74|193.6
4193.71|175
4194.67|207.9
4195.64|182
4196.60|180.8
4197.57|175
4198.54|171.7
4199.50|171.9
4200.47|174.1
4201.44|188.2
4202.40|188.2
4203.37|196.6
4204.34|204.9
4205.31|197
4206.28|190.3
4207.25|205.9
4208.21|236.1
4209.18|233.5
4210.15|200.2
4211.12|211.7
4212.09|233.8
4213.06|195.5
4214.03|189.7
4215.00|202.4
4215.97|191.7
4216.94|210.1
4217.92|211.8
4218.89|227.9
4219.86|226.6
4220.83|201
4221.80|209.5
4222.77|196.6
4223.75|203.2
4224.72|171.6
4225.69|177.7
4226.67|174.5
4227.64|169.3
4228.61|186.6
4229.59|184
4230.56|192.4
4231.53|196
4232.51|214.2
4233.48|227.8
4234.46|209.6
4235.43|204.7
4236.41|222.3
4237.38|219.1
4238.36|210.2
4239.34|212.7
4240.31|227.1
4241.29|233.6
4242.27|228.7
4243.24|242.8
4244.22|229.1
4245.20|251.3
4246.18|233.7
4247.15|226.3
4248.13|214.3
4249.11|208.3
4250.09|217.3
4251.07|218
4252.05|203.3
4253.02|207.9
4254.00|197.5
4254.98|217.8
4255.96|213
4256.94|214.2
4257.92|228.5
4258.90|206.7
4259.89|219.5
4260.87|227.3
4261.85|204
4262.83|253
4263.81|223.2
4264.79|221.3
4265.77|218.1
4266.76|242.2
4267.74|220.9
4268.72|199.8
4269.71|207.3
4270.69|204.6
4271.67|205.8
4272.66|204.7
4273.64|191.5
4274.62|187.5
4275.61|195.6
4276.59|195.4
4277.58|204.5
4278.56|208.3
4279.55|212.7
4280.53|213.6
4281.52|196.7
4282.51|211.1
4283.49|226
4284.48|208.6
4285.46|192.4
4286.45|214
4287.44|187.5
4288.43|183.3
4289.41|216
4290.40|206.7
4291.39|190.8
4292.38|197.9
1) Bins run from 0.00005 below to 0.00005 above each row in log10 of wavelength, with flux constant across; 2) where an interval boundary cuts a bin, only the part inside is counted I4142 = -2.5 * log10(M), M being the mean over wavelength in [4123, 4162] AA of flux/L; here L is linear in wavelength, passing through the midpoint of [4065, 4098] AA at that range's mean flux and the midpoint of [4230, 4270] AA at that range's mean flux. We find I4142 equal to 0.07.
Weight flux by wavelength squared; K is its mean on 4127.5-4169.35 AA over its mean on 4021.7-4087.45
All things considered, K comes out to 1.06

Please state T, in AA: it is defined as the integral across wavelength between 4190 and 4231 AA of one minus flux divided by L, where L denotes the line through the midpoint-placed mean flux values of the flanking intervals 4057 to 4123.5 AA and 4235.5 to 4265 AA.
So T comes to 3.8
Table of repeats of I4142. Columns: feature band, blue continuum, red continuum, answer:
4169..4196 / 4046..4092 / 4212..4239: 0.08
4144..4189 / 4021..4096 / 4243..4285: 0.09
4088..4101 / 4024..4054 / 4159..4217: -0.10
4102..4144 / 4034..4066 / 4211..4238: -0.05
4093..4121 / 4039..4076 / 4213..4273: -0.03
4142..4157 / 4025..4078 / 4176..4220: 0.05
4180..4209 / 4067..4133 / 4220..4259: 0.10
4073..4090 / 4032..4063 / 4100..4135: -0.07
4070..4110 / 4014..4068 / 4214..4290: -0.03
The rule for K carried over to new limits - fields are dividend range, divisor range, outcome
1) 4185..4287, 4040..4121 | 1.11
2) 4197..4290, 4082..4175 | 1.08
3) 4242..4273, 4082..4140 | 1.13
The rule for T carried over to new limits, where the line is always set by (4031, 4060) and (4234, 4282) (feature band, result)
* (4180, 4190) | 1.0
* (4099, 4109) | 0.5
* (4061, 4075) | 0.6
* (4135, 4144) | -0.2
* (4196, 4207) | 1.3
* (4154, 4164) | 0.1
